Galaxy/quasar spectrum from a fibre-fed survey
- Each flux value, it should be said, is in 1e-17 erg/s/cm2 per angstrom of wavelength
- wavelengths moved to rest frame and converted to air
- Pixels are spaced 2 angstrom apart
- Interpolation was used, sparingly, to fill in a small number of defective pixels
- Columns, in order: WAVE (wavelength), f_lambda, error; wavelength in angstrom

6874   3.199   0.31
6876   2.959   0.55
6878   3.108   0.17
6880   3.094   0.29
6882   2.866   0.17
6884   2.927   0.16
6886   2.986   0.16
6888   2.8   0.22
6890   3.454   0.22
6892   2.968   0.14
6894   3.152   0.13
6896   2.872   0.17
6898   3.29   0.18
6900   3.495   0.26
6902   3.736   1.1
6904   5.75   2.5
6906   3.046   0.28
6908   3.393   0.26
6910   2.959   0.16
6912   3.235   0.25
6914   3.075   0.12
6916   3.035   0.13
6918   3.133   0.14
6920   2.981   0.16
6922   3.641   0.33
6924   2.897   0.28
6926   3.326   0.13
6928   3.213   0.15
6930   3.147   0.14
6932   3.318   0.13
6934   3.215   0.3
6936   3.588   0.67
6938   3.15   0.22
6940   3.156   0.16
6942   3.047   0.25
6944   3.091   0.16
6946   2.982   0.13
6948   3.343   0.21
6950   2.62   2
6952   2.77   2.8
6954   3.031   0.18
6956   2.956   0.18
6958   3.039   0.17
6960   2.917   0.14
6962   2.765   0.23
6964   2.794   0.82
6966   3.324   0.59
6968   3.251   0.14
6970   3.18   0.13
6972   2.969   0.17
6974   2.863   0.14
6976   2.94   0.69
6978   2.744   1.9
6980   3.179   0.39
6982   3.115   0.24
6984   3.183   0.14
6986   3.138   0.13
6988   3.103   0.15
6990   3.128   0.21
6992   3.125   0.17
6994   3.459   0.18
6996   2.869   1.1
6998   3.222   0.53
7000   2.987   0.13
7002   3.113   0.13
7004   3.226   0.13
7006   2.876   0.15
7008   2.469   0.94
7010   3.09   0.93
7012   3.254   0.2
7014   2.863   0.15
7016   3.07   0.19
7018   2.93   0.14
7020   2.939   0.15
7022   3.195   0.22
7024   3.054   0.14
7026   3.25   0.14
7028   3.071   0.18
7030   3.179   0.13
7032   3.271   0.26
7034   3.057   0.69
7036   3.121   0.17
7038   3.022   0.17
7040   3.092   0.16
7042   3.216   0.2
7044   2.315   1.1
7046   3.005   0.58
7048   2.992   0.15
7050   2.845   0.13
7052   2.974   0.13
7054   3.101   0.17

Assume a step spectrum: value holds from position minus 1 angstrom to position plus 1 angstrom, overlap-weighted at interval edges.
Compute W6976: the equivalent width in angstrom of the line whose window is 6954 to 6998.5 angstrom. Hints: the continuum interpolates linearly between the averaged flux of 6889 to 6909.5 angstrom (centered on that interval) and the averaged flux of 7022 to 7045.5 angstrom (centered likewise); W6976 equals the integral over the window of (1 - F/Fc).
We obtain 2.66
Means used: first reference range 3.5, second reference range 3.06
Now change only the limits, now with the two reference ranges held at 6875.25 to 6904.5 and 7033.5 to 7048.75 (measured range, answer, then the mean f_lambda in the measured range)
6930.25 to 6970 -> 0.9 angstrom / 3.08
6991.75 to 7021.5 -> 0.1 angstrom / 3.03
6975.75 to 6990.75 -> 0.1 angstrom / 3.07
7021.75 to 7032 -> -0.5 angstrom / 3.16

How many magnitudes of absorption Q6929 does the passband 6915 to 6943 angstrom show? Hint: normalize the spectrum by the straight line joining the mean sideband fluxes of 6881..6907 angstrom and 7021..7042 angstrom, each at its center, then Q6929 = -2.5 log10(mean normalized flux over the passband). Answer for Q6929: 0.03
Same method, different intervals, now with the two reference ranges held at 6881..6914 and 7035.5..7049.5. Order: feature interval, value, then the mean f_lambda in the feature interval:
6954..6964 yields 0.08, 2.92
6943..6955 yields 0.07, 2.97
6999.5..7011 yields 0.03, 2.96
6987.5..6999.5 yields -0.03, 3.15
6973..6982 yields 0.06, 2.95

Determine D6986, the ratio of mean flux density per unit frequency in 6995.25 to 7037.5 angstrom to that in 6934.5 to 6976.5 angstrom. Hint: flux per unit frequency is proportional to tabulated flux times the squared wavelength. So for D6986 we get 1.0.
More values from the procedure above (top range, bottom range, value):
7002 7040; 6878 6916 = 0.97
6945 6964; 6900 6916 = 0.83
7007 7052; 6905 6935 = 0.98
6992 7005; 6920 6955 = 1.02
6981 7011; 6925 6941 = 0.96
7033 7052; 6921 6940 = 0.94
